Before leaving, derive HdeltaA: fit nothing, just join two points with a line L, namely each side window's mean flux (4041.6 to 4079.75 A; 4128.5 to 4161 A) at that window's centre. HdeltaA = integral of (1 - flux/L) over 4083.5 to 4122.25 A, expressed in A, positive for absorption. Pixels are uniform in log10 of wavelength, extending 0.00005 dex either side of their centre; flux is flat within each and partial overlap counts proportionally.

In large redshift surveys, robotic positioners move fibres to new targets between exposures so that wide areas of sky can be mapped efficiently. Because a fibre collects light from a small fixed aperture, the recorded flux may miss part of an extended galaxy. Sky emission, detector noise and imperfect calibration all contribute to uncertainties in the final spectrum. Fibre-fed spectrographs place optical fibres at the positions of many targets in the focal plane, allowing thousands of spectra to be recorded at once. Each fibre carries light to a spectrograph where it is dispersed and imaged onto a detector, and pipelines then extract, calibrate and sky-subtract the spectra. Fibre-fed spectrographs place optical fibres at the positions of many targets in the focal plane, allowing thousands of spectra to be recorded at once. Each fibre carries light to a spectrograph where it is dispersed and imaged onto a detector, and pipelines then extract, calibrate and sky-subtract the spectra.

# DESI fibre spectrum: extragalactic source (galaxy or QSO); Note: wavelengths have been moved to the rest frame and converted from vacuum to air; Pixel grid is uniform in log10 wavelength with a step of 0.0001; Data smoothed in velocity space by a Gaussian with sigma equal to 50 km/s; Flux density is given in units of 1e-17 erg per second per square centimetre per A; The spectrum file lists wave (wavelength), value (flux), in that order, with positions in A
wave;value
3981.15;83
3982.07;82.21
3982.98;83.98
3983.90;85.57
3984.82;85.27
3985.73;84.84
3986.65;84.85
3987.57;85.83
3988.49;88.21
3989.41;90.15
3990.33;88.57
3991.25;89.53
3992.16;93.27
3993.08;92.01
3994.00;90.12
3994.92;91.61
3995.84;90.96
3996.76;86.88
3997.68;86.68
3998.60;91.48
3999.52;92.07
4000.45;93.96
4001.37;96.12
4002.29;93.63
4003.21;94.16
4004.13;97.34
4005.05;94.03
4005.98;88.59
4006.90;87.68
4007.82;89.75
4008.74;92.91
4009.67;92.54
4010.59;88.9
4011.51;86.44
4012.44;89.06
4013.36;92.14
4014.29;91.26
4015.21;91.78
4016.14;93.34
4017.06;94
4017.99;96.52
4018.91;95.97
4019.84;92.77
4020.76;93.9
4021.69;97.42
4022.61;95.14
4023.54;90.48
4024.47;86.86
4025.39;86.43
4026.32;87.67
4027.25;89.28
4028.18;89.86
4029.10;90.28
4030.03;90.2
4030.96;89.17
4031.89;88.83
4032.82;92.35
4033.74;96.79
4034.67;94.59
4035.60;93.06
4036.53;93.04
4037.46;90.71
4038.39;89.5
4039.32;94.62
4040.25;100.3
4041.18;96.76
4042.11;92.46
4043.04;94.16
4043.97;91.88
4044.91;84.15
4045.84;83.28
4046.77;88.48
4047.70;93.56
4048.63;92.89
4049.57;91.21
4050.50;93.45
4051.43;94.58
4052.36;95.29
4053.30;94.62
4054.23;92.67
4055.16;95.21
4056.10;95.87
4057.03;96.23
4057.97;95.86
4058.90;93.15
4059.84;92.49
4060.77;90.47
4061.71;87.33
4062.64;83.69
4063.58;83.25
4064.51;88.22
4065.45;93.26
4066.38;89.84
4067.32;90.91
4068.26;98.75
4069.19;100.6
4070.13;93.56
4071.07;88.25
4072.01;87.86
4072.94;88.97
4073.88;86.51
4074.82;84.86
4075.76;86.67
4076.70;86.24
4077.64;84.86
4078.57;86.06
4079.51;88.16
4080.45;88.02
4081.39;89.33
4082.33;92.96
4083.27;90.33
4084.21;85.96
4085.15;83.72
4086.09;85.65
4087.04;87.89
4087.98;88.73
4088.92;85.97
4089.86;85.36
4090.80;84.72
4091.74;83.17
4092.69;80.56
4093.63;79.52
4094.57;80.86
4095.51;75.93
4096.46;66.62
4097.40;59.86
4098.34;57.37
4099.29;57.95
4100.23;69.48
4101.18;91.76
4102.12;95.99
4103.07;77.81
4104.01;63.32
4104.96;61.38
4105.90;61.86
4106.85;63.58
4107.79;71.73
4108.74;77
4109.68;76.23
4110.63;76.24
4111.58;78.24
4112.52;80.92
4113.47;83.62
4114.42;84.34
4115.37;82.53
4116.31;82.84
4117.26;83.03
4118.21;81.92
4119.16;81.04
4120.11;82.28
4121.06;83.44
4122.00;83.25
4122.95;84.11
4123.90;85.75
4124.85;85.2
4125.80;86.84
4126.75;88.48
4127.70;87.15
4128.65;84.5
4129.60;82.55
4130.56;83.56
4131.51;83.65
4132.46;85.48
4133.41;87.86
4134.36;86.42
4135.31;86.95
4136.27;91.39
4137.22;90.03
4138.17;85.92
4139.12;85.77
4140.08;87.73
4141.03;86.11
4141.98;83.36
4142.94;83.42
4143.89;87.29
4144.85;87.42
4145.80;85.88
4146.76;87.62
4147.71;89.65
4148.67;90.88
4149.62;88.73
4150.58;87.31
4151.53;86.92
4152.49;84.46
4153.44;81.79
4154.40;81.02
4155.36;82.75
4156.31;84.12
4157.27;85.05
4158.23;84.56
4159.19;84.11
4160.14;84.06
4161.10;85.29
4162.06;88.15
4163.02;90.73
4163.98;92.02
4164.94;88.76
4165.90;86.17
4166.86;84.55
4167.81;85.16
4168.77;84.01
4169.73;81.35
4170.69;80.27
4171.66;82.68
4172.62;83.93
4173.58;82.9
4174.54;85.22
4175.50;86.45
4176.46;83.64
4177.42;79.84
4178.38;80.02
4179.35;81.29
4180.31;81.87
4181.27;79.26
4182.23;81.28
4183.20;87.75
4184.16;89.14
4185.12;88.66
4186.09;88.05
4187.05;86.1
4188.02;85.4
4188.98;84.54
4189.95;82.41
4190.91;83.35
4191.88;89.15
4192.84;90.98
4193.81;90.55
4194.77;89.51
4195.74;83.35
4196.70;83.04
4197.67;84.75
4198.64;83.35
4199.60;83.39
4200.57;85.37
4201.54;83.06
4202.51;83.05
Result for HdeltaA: 4.4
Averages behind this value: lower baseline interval 90.8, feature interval 78.2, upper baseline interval 85.8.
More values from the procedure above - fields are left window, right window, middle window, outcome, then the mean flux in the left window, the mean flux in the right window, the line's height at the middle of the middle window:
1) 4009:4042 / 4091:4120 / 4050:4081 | -2.5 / 92.1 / 75.7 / 83.9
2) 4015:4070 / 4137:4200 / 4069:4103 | 2.4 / 92.2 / 85.4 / 89.8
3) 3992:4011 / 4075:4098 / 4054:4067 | -0.8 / 91.6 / 83.5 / 86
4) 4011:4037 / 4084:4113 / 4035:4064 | -1.9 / 91.7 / 76.5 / 86.5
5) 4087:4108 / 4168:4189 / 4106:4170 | -3.9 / 75.1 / 83.8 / 79.4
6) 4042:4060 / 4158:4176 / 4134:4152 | -0.1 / 92.5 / 85.3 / 86.8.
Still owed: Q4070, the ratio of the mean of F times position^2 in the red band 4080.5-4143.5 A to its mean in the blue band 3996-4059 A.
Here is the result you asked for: 0.9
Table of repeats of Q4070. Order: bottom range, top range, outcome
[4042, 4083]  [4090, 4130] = 0.88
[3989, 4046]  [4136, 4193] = 1.00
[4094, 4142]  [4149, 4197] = 1.09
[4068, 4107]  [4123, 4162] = 1.08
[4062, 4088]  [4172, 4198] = 1.01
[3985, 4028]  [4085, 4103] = 0.90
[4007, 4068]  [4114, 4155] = 0.98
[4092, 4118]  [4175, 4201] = 1.18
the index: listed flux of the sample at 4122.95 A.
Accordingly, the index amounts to 84.11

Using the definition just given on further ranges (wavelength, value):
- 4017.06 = 94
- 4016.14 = 93.34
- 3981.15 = 83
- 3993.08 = 92.01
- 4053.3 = 94.62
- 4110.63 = 76.24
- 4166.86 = 84.55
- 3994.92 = 91.61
